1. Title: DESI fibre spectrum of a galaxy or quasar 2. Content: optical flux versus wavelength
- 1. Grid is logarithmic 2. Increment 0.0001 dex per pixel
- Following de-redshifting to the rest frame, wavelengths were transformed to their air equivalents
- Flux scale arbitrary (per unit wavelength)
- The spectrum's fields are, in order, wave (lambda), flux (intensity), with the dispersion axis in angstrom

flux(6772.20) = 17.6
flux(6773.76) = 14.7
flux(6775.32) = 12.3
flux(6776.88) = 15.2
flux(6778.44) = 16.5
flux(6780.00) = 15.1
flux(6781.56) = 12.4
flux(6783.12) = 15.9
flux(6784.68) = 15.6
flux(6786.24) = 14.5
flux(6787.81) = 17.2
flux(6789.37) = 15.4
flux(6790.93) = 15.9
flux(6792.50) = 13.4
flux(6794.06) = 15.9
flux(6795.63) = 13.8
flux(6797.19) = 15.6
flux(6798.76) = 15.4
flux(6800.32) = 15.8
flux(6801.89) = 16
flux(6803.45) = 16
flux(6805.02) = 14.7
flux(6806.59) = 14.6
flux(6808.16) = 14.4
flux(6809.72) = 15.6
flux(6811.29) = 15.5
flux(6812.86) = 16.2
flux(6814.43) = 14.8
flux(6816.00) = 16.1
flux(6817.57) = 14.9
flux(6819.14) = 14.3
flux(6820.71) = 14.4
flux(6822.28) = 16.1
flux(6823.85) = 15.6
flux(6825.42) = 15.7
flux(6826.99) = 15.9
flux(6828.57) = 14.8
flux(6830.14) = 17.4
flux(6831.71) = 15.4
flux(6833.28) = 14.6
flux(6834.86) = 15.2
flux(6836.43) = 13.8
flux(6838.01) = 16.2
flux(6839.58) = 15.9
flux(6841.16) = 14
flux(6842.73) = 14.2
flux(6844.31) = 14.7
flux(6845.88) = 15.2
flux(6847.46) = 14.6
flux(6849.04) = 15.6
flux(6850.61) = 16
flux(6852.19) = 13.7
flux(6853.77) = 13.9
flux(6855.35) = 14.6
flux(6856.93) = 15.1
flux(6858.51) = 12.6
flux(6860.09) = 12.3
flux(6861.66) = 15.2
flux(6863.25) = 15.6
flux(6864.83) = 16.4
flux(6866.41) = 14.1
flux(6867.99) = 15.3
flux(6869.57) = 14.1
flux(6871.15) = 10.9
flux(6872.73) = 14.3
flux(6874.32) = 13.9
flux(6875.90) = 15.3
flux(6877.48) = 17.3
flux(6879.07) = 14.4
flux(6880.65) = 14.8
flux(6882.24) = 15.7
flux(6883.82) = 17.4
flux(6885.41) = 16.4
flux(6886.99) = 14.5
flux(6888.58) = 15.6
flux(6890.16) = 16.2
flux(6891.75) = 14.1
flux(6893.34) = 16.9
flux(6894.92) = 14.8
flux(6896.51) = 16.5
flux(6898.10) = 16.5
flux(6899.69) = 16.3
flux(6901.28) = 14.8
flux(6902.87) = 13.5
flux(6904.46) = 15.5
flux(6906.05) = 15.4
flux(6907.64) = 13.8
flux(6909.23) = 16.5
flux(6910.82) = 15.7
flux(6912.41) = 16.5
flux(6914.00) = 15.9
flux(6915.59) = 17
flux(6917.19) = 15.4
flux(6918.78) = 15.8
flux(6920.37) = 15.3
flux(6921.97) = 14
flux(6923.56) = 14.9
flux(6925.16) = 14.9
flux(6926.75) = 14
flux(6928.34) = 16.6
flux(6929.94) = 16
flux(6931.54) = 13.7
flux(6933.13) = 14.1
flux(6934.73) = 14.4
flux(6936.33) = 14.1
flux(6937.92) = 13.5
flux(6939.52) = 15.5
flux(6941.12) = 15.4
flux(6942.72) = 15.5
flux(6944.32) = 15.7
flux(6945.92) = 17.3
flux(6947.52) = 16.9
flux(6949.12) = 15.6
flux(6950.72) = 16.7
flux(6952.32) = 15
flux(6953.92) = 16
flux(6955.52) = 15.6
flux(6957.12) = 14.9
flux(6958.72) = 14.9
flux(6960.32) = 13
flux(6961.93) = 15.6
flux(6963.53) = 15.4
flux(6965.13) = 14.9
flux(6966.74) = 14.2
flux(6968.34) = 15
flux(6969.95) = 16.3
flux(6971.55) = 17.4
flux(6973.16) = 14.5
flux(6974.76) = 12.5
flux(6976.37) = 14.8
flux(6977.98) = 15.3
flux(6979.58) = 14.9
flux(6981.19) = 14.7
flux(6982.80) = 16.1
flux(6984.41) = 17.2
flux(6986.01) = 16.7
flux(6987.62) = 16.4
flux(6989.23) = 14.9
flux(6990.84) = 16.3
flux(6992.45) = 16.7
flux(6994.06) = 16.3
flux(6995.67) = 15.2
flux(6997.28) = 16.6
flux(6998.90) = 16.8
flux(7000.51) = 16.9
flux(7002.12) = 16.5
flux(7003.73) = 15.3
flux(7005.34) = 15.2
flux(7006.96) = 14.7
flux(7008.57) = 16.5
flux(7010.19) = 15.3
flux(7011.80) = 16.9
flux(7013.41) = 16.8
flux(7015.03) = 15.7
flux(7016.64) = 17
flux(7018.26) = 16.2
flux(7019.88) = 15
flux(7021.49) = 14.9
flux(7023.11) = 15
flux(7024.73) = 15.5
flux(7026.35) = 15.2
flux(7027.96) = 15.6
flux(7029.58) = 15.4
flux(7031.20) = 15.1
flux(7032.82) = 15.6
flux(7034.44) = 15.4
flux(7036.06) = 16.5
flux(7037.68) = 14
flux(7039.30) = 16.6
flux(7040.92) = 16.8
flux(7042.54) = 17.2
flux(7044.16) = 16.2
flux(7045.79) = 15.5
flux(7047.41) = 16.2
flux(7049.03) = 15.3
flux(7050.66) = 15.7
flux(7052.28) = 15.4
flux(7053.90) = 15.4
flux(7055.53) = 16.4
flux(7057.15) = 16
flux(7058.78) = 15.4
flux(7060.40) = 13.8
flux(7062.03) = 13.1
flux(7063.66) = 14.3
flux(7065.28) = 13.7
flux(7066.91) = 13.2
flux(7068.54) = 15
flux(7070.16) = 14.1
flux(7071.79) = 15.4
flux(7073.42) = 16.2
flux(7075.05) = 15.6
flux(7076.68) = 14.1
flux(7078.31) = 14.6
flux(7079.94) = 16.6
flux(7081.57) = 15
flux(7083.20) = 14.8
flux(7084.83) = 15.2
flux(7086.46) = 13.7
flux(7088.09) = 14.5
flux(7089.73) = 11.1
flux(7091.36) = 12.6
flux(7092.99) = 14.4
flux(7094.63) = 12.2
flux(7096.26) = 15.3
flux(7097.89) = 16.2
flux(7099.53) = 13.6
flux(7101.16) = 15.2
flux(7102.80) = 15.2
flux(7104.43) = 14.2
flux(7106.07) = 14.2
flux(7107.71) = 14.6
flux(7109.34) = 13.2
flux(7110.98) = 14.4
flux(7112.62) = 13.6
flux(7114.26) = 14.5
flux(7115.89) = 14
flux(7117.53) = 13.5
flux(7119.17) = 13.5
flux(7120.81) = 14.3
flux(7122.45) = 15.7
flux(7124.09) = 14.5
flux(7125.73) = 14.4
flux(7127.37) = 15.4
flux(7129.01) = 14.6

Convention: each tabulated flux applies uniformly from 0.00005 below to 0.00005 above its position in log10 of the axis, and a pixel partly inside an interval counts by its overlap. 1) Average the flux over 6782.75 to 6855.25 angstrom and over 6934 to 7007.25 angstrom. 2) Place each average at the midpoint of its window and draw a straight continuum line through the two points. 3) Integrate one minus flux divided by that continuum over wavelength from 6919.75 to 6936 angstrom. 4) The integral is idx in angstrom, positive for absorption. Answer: 0.7 angstrom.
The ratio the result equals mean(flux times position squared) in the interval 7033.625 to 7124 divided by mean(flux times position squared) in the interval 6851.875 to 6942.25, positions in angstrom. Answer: 1.03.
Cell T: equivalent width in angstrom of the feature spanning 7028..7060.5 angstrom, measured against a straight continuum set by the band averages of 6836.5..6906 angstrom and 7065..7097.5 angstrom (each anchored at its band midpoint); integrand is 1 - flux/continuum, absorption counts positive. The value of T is -2.8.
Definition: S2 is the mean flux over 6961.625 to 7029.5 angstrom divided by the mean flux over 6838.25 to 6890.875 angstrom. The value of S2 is 1.06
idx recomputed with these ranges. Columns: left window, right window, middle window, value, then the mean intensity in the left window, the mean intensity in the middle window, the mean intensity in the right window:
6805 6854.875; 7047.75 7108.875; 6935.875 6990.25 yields -1.88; 15.1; 15.4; 14.6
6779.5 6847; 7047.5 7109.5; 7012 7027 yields -1.01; 15.2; 15.7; 14.6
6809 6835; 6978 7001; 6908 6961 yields 1.80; 15.4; 15.3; 16.1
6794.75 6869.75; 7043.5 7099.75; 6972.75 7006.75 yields -1.96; 15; 15.7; 14.7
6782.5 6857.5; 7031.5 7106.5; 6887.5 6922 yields -1.04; 15.2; 15.6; 14.9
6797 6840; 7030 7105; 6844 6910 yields 1.17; 15.4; 15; 15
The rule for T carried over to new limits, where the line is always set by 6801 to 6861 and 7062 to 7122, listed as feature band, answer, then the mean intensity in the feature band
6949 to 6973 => -1.1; 15.3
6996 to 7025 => -2.8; 15.9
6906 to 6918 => -0.8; 15.8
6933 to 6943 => 0.1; 14.6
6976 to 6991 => -1.2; 15.7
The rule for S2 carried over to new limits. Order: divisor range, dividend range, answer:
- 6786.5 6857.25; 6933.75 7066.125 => 1.02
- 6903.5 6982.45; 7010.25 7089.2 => 1.01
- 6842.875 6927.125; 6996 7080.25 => 1.03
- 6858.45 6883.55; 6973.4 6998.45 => 1.07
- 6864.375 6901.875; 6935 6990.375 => 1.01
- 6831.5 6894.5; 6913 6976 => 1.02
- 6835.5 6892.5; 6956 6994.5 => 1.04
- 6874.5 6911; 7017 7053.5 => 1.01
